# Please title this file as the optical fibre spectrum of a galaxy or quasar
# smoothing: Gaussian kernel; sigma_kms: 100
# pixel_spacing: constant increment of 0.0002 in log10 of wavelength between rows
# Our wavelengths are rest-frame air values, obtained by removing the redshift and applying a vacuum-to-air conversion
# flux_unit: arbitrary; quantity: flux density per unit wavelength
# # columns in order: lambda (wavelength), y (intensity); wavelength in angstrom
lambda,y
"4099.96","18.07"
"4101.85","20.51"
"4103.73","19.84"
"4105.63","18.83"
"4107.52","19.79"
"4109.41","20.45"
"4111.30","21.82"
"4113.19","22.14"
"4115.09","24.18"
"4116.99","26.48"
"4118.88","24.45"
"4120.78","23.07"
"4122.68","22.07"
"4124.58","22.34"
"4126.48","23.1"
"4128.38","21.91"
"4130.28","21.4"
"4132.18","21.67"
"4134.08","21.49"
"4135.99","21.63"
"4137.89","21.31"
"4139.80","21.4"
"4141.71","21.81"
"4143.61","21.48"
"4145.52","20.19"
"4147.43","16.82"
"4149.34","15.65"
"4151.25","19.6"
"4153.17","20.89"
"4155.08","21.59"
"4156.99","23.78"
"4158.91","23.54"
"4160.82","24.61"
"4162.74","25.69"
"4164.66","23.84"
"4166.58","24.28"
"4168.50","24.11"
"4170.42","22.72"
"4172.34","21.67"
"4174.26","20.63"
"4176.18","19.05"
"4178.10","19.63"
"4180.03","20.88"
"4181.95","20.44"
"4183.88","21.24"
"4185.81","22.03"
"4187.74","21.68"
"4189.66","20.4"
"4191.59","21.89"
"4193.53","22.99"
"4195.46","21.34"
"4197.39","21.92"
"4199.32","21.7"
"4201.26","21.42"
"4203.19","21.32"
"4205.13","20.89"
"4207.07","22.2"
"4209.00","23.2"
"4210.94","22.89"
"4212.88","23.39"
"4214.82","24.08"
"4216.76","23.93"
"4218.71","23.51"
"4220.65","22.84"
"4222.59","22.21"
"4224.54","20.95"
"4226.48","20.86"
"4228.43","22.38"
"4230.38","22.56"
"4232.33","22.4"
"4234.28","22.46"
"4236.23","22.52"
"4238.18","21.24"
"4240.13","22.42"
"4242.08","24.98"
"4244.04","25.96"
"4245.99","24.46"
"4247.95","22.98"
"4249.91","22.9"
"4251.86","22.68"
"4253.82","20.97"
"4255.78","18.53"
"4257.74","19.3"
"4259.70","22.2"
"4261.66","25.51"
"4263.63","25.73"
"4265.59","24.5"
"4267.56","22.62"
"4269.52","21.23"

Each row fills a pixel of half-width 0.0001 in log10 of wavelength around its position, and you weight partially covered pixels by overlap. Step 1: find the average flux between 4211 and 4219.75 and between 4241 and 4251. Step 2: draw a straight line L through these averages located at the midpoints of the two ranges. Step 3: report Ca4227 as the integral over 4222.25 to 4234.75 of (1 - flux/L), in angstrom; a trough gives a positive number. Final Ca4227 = 1.0 angstrom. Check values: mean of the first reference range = 23.6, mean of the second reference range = 24.2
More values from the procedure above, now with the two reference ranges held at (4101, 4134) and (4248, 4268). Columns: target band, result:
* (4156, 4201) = 0.1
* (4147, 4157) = 1.2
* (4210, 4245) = -0.7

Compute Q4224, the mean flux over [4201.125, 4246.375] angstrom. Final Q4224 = 22.7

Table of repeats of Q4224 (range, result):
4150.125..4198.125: 22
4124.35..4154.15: 20.8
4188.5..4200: 21.7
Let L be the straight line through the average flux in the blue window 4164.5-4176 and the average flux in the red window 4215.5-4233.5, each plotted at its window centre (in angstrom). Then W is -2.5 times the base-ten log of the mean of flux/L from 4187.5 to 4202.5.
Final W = 0.04 mag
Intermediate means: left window 22.6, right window 22.4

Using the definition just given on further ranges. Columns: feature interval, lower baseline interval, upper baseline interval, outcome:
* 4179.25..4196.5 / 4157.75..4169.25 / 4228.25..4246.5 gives 0.119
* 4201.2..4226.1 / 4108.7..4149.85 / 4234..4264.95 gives -0.001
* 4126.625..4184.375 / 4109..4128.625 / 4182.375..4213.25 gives 0.047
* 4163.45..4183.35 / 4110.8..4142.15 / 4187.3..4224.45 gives 0.030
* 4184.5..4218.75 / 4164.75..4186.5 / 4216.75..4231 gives -0.012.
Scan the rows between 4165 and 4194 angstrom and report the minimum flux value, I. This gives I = 19.05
